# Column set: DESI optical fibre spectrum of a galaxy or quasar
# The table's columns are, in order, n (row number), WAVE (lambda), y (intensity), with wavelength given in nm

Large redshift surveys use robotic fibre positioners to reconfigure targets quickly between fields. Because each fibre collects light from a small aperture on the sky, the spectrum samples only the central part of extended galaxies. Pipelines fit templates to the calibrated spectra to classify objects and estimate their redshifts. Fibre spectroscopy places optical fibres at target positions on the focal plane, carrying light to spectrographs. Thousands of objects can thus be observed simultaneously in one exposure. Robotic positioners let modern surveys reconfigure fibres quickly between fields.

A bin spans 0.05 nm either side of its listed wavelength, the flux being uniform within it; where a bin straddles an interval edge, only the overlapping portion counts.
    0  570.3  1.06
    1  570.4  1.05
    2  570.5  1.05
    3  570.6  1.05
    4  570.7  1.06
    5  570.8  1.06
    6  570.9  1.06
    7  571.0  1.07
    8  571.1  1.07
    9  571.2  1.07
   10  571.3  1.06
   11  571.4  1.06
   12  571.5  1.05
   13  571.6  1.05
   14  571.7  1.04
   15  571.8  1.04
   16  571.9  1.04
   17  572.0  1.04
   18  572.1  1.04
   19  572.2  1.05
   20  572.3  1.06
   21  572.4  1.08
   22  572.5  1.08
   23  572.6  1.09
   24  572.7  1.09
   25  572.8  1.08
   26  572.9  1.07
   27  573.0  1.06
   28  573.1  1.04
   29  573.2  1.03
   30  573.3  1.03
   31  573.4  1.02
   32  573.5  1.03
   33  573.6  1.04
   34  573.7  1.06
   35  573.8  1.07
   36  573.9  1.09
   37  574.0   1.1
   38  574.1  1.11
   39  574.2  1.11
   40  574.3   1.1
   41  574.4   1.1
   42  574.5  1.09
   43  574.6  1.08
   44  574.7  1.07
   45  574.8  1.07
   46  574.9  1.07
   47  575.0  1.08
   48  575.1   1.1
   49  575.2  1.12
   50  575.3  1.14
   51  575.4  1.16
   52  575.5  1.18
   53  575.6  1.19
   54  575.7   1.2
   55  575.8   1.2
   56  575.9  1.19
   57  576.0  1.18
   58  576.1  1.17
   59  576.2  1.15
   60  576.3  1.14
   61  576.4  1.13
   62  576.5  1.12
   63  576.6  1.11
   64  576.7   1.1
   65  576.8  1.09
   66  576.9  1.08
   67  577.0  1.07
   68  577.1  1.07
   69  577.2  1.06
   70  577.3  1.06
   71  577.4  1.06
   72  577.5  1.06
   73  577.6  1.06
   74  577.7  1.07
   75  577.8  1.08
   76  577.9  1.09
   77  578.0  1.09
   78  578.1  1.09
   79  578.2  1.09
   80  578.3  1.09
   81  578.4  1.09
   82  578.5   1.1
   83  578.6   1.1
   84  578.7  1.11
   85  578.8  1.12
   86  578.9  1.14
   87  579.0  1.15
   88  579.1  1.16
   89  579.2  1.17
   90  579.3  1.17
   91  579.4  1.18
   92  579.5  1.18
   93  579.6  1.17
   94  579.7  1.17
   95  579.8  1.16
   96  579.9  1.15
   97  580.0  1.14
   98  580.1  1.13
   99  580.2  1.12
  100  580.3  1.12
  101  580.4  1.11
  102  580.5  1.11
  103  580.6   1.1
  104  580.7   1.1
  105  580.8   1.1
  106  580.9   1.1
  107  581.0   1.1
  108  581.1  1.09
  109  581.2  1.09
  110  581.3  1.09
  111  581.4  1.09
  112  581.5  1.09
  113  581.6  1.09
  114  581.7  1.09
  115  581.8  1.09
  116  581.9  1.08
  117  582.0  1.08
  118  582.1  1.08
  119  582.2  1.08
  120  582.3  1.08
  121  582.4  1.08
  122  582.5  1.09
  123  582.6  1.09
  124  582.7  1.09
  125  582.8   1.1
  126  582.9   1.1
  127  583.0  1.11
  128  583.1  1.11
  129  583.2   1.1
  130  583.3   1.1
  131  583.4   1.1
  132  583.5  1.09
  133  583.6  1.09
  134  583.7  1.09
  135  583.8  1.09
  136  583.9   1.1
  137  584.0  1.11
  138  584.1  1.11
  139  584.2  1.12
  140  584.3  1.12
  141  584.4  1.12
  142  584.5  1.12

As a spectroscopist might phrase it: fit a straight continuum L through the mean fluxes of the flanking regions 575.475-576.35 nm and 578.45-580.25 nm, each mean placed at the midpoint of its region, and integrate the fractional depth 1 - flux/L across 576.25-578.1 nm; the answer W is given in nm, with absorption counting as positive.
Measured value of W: 0.13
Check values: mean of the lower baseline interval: 1.18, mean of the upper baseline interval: 1.15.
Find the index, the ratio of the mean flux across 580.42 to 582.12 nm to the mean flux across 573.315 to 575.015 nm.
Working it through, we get 1.02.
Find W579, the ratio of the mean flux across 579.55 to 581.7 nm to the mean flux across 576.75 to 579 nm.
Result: 1.0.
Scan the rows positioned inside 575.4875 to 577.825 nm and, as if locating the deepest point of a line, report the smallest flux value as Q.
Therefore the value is 1.06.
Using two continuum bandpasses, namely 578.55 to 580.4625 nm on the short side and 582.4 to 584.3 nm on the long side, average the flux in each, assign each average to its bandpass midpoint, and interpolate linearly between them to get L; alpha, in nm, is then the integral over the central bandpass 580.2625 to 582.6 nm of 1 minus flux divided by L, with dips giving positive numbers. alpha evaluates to 0.06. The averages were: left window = 1.14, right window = 1.1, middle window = 1.09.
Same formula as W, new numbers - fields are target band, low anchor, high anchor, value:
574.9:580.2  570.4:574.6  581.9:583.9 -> -0.229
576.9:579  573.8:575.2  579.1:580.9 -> 0.065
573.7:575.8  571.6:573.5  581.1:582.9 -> -0.100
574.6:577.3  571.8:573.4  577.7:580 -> -0.068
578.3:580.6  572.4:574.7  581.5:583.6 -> -0.111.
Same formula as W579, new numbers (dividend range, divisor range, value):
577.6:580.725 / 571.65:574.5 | 1.06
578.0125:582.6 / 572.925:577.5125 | 1.01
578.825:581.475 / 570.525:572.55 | 1.07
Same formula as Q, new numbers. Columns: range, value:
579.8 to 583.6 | 1.08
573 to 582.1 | 1.02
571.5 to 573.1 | 1.04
